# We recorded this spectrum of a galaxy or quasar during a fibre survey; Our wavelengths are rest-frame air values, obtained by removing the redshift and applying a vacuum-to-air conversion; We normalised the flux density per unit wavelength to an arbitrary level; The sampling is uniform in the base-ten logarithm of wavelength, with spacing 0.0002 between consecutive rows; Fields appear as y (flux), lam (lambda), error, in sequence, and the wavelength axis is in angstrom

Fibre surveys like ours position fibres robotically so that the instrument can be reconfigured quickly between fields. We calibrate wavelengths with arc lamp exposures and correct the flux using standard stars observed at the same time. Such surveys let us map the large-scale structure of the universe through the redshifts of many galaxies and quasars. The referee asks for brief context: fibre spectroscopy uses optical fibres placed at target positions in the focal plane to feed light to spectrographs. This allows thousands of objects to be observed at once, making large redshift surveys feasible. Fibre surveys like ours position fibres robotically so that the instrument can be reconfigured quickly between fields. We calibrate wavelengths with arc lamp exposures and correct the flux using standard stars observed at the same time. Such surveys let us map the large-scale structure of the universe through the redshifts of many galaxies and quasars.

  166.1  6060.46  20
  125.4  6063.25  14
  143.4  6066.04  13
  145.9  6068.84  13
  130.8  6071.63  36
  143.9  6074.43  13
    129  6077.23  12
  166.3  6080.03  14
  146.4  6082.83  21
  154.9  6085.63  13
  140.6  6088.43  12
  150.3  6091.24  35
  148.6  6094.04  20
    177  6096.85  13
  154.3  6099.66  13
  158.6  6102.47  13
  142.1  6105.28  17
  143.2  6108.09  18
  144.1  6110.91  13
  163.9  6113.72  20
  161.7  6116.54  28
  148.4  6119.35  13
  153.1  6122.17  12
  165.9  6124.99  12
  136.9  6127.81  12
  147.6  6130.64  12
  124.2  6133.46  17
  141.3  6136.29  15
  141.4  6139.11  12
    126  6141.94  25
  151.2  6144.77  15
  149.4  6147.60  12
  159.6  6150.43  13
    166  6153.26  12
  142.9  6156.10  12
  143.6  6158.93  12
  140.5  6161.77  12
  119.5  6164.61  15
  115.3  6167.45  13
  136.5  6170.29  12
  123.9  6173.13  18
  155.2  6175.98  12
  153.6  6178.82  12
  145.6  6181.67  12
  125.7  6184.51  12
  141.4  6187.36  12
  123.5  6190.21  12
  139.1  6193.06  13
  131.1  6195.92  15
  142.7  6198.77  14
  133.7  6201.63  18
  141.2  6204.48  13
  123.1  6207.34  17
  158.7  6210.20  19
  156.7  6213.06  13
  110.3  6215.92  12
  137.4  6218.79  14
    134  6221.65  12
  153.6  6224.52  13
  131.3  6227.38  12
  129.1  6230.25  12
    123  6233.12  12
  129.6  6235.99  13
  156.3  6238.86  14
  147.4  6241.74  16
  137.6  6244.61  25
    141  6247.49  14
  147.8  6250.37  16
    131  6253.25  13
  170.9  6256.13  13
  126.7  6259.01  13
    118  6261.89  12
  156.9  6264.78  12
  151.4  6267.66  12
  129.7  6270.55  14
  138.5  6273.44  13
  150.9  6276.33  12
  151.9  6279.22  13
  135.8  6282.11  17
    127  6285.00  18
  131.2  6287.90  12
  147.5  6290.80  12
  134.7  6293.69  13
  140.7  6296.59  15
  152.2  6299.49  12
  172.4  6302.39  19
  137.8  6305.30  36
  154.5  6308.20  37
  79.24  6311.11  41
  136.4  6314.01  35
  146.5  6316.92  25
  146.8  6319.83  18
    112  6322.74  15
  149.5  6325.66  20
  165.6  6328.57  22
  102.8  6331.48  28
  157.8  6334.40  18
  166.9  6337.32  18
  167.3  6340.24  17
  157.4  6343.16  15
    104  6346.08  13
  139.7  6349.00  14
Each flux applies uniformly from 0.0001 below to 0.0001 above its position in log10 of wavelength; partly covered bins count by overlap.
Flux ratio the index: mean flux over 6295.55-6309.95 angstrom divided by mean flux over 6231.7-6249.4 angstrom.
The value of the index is 1.08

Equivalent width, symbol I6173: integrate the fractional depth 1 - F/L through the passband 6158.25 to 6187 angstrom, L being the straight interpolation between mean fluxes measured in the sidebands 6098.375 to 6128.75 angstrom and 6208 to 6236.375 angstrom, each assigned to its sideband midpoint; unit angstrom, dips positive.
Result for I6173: 1.5 angstrom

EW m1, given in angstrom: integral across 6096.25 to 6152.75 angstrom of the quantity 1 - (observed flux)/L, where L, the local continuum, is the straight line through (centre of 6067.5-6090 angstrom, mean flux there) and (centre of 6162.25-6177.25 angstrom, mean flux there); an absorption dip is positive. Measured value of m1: -4.84 angstrom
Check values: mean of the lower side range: 145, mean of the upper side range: 130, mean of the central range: 149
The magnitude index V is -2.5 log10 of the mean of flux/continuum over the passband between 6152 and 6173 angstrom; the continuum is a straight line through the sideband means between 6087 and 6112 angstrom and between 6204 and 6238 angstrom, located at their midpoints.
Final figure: 0.051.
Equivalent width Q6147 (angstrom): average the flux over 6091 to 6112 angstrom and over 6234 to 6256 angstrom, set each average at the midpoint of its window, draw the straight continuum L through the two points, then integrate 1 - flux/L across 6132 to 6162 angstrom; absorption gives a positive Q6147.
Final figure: 1.0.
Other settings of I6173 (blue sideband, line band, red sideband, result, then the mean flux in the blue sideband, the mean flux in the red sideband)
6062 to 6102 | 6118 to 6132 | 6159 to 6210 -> -0.79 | 147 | 136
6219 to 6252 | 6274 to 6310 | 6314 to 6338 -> -0.74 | 139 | 142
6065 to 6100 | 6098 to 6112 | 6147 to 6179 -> -0.24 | 148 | 142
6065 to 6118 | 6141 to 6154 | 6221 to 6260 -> -0.39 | 150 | 140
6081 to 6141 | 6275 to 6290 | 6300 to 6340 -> 0.37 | 150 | 142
